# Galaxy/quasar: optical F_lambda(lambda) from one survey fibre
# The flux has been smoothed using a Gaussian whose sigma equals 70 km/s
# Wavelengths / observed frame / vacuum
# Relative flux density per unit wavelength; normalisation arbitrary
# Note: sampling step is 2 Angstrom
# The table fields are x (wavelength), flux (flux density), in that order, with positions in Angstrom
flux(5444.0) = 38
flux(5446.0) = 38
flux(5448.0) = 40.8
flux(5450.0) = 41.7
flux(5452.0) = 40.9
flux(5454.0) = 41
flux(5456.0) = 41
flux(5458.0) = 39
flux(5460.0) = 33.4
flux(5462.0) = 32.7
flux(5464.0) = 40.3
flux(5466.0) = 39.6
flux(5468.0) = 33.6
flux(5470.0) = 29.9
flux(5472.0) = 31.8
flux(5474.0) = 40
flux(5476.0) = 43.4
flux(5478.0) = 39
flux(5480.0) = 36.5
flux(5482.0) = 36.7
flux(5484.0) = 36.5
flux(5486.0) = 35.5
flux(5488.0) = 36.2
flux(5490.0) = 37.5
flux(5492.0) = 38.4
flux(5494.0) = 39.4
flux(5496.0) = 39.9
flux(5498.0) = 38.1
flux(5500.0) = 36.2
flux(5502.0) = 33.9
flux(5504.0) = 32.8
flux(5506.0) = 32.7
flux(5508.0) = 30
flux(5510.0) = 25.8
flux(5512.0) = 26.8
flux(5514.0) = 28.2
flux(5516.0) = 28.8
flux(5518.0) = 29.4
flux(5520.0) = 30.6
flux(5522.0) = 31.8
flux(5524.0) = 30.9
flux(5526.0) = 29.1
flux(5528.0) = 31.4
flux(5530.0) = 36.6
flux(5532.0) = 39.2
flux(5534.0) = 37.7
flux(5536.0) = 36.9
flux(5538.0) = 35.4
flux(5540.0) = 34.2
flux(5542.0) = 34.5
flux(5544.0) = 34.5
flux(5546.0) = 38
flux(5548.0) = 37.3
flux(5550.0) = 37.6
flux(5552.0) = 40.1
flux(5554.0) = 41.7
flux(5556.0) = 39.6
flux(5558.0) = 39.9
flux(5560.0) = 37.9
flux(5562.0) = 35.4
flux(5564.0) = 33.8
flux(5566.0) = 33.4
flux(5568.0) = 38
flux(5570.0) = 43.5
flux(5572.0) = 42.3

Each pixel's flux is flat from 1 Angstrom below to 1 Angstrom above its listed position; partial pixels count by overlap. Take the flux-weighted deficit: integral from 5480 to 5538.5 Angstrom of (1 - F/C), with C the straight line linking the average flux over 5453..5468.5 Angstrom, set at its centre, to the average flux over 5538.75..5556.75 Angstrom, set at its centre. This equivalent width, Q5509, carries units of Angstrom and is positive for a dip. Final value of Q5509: 5.7 Angstrom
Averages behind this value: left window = 37.7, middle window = 33.9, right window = 37.4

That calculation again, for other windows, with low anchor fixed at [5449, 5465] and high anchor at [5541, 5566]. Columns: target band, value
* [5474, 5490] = 0.2 Angstrom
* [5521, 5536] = 1.5 Angstrom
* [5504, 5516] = 2.8 Angstrom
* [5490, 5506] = 0.6 Angstrom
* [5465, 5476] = 0.8 Angstrom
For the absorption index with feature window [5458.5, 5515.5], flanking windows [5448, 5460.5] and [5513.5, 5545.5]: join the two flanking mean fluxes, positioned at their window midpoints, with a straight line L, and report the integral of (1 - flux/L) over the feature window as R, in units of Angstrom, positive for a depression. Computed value 2.8 Angstrom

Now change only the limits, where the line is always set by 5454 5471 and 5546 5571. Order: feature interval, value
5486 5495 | -0.16 Angstrom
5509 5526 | 3.82 Angstrom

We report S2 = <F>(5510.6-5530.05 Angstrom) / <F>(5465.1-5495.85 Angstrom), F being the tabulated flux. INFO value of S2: 0.81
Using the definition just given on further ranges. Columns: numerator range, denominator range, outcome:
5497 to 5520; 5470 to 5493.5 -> 0.84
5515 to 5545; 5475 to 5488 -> 0.88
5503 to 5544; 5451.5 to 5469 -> 0.85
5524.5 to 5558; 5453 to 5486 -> 0.98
